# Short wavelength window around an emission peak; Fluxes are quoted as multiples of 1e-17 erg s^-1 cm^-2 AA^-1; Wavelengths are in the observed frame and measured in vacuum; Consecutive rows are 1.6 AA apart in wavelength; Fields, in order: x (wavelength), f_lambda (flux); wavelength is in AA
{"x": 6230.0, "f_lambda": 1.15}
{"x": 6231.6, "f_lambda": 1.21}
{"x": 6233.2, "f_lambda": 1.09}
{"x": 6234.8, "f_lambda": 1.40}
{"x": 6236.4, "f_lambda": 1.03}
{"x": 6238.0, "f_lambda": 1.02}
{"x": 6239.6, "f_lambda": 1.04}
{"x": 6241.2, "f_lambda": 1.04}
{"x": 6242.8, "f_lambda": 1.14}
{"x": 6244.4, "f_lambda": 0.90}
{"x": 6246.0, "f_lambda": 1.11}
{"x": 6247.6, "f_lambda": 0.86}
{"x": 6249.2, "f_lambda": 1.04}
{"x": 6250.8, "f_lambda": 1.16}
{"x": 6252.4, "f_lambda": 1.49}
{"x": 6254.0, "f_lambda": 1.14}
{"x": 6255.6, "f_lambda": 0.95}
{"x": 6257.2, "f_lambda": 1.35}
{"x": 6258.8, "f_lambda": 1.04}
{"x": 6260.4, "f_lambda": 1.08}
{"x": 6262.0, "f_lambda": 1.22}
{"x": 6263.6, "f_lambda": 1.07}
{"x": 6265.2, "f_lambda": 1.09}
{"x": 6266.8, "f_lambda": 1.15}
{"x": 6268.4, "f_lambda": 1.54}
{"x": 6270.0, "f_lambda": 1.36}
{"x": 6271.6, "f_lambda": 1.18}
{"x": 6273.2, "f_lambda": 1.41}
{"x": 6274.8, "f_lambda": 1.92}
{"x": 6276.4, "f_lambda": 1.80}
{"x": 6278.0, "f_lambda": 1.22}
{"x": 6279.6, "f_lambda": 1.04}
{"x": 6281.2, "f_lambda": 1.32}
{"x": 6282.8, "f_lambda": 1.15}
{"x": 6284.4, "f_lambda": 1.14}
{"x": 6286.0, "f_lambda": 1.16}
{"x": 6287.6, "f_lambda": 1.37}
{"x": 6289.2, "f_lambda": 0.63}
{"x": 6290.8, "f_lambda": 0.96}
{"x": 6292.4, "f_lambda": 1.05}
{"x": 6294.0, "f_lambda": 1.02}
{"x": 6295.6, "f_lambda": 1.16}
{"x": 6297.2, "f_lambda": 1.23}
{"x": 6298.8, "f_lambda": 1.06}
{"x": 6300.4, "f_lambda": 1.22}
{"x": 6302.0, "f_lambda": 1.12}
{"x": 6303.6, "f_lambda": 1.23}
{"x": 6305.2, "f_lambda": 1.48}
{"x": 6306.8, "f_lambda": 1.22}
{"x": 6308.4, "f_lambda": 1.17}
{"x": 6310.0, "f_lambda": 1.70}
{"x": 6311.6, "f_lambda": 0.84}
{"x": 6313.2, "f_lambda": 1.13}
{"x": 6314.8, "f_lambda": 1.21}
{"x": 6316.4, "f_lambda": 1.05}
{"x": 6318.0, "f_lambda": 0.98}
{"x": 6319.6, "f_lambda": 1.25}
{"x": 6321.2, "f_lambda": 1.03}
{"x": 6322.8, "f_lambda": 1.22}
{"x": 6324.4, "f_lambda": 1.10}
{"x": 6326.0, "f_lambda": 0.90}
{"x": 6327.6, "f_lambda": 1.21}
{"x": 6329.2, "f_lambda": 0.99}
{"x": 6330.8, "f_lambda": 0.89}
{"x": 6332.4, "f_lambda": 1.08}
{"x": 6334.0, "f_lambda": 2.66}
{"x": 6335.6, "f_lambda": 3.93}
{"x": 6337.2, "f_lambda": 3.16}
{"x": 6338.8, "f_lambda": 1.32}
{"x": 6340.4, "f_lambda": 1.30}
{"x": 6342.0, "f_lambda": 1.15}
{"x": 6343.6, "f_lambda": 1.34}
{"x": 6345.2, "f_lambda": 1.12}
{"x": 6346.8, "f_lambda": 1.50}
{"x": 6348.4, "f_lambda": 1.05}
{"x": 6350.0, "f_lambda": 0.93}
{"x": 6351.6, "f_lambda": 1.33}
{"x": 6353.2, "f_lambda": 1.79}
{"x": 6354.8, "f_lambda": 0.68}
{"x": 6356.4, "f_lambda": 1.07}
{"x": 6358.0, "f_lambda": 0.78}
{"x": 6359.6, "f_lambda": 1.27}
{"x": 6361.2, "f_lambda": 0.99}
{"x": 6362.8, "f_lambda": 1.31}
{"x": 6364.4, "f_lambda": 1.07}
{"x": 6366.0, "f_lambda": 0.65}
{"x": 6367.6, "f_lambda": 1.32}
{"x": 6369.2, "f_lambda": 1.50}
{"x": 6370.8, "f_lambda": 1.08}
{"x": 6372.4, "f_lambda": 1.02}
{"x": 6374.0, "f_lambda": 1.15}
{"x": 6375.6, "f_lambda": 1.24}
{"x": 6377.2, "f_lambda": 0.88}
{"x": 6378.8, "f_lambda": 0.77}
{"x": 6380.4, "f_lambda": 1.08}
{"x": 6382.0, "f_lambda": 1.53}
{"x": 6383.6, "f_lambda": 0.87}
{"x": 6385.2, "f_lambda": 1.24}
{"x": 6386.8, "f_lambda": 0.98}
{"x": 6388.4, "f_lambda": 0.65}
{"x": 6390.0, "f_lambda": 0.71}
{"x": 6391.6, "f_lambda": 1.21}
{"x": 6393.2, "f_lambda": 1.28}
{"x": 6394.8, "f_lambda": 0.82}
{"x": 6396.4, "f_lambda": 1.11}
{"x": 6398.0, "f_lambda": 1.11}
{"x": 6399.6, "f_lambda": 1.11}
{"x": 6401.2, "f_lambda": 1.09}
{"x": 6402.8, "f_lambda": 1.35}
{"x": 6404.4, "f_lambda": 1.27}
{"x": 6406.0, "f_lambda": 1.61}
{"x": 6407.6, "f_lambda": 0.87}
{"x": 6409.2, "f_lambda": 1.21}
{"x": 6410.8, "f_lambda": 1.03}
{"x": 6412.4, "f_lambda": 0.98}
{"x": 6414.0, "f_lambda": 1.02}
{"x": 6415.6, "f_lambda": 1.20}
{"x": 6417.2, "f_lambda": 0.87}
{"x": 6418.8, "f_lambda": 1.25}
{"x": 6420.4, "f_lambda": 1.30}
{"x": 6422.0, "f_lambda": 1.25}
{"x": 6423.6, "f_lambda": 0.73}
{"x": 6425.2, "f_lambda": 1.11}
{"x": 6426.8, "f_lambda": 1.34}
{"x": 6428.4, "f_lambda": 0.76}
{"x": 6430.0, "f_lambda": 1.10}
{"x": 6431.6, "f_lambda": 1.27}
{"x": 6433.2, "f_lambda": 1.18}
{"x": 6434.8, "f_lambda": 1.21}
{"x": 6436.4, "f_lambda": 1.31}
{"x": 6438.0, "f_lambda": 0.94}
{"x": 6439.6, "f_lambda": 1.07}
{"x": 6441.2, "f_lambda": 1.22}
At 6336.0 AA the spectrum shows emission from [O III] 5007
